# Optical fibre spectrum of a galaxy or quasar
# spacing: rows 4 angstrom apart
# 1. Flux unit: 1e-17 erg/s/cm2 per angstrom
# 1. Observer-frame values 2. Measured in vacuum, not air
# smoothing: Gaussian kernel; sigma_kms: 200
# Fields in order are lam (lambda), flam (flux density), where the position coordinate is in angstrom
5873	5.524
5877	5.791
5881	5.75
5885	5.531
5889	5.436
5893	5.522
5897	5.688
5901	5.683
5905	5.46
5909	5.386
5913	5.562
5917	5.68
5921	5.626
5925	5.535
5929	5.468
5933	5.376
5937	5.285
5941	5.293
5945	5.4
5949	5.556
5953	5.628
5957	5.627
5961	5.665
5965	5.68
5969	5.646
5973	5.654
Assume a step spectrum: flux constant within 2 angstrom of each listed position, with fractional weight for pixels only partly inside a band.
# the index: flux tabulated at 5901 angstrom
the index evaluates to 5.683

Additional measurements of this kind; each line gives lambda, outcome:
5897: 5.688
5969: 5.646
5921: 5.626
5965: 5.68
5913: 5.562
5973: 5.654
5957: 5.627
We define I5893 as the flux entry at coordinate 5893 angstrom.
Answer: 5.522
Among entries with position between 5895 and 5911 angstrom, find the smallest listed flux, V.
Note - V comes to 5.386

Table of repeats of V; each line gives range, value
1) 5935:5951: 5.285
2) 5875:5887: 5.531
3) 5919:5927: 5.535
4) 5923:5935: 5.376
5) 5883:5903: 5.436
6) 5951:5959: 5.627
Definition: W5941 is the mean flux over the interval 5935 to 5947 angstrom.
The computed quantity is 5.33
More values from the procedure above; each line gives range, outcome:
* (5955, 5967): 5.66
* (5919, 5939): 5.46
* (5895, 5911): 5.55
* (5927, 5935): 5.42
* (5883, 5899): 5.54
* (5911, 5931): 5.57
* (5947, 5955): 5.59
